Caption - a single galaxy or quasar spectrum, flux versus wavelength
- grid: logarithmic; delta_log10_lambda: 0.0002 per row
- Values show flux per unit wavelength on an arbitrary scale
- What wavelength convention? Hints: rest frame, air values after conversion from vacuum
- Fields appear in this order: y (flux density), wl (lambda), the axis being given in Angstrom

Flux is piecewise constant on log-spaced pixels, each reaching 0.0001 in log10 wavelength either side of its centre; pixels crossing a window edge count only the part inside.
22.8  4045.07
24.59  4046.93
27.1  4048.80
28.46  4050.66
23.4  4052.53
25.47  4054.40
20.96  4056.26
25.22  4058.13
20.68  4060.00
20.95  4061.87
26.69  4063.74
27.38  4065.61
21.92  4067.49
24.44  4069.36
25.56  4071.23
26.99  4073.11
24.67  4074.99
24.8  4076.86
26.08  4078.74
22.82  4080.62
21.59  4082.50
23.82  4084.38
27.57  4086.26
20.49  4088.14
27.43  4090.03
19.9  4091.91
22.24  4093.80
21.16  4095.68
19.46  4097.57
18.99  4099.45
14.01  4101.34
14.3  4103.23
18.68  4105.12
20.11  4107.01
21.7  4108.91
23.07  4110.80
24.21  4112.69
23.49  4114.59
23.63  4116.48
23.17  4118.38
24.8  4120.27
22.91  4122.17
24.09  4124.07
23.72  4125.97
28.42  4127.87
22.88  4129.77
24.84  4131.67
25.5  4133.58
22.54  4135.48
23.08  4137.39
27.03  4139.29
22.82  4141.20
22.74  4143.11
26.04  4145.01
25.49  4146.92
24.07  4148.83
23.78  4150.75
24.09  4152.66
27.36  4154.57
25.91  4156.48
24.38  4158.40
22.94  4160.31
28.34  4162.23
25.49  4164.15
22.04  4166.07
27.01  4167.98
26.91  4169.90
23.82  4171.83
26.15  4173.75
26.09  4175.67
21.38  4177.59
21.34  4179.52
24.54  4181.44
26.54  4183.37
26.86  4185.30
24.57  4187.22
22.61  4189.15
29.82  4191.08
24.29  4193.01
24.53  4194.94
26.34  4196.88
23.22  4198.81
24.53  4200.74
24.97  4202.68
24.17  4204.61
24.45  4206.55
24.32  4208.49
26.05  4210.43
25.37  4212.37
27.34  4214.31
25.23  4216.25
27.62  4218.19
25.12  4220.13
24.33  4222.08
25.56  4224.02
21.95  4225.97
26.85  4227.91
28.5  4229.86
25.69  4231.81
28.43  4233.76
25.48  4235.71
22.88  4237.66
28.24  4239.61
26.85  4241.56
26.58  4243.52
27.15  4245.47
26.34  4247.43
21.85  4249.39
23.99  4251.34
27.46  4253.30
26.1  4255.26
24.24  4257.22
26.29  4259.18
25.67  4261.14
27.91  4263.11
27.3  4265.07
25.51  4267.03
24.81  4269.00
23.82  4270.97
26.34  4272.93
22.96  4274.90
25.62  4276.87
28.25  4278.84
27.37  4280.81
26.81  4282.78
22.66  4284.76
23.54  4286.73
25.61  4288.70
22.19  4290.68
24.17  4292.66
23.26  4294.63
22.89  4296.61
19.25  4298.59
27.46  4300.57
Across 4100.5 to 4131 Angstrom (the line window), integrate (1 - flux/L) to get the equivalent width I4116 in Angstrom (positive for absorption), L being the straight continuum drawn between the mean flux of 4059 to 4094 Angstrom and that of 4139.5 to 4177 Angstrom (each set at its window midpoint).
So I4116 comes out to 3.0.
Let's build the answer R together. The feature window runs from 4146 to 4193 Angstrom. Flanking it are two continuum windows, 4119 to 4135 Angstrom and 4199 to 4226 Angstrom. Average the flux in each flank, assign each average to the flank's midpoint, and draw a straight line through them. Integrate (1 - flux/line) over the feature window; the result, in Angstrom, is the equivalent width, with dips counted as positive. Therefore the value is -0.4 Angstrom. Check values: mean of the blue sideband 24.6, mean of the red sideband 25.1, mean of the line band 25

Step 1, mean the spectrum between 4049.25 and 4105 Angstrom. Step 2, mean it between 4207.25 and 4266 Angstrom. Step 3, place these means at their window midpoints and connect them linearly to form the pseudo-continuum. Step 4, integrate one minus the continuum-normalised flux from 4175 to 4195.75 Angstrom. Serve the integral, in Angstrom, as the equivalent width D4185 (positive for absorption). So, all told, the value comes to 0.2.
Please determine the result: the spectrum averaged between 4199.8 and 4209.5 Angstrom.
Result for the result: 24.5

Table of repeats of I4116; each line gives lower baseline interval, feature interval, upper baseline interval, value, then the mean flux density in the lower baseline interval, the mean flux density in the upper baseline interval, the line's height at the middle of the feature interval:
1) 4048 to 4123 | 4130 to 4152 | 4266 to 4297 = -0.8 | 23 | 24.8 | 23.5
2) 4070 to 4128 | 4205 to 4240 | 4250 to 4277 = -1.2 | 22.6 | 25.5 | 24.8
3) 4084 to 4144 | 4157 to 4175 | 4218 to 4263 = -1.0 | 22.6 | 25.8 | 23.9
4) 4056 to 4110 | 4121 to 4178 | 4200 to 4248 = -1.8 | 22.4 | 25.8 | 24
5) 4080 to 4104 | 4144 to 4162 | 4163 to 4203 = -1.0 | 21.1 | 24.9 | 23.7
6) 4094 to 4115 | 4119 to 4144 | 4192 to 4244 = -3.5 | 19.9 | 25.5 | 21.2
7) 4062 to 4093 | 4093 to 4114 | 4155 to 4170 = 4.1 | 24.4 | 25.4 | 24.7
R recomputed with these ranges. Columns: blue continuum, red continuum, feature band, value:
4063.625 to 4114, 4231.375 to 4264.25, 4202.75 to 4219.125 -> -0.24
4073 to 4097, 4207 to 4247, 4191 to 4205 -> 0.27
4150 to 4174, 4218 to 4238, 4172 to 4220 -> 0.74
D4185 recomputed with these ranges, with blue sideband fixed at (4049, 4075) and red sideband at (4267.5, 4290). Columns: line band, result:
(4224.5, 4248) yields -1.1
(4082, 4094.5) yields 0.6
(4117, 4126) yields 0.4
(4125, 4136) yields 0.0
